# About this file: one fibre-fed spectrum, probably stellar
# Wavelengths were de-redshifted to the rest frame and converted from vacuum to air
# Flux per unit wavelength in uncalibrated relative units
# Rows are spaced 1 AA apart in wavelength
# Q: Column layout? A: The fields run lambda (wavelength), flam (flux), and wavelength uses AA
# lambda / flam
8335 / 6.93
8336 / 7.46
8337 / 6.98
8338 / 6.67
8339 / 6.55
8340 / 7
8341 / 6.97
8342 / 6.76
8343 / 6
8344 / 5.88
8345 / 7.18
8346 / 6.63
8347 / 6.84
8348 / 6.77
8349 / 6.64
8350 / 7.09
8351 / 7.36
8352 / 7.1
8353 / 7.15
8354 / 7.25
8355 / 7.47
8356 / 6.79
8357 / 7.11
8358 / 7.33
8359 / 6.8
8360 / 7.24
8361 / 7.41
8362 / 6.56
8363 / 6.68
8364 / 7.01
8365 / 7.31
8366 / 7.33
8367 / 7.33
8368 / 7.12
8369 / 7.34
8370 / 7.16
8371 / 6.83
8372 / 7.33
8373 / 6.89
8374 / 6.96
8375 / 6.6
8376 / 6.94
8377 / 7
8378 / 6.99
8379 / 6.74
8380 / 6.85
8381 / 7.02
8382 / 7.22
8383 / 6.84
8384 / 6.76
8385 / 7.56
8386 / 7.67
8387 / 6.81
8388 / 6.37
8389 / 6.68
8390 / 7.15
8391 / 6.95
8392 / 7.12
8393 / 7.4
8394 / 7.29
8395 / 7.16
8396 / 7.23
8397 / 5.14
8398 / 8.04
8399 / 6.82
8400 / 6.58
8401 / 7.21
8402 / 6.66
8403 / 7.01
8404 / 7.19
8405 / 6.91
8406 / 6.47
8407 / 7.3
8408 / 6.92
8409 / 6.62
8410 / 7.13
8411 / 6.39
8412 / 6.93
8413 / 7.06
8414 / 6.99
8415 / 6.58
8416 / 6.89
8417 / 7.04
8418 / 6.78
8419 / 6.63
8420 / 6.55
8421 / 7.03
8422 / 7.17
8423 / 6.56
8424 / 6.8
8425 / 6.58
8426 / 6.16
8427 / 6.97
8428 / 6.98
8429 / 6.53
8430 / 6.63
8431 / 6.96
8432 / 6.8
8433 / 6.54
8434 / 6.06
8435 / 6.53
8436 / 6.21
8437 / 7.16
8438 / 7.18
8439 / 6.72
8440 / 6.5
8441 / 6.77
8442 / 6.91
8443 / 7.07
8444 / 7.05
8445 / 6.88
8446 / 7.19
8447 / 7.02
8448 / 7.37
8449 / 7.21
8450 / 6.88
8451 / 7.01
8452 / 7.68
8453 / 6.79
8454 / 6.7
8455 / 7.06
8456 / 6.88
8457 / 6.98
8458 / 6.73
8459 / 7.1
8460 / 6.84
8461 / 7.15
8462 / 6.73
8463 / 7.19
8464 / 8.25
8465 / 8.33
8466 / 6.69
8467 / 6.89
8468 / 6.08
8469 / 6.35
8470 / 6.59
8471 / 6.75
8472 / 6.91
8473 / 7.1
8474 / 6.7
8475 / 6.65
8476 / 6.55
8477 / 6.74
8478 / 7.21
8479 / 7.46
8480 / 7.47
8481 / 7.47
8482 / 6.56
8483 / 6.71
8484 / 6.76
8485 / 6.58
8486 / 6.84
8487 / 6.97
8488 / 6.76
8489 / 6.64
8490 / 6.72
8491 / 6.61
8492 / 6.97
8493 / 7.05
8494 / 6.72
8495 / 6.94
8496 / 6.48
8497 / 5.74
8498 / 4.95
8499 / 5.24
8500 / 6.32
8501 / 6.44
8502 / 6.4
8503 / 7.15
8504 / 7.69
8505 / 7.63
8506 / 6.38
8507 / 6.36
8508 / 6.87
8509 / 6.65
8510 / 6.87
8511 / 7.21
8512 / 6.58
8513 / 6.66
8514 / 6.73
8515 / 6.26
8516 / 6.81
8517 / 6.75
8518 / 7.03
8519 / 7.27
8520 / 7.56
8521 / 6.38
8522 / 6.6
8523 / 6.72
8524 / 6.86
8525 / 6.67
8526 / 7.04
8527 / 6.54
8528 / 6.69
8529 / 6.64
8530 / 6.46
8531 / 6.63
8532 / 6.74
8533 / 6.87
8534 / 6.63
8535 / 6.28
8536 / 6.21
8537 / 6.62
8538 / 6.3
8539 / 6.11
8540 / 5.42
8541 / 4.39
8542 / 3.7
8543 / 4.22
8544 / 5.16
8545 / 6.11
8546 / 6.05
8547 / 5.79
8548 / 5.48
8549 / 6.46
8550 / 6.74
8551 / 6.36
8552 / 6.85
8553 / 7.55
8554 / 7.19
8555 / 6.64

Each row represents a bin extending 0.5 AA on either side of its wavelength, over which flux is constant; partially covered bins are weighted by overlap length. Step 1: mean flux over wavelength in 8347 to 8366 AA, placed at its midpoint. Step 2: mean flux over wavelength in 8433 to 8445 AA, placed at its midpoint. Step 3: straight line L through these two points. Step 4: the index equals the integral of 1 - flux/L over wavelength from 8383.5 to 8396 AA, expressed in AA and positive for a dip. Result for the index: -0.3 AA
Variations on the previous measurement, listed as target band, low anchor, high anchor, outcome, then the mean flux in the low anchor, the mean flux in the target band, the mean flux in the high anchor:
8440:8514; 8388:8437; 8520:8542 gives -2.9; 6.82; 6.84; 6.38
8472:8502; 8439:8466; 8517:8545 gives 0.3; 7.07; 6.67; 6.29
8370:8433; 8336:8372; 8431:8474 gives 0.5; 6.97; 6.89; 6.92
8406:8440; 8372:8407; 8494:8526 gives 0.6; 6.96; 6.76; 6.66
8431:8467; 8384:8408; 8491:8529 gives -0.7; 6.98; 6.97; 6.68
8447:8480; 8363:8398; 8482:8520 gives -1.0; 7.01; 6.99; 6.68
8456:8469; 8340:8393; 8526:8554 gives -1.0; 6.98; 7.04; 6.15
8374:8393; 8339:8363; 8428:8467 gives -0.1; 6.91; 6.97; 6.95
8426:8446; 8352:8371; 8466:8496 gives 0.5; 7.12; 6.76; 6.81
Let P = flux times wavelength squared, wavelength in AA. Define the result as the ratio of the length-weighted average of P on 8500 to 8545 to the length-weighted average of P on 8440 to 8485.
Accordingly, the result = 0.94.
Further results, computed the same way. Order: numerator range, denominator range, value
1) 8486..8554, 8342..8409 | 0.96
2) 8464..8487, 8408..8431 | 1.03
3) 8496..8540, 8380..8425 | 0.98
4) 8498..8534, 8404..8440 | 1.01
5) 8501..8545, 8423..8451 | 0.97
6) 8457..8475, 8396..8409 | 1.03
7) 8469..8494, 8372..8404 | 1.01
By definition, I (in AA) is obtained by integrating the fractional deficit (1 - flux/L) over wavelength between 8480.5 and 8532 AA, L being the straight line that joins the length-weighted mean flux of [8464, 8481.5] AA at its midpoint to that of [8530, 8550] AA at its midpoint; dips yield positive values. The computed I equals -2.2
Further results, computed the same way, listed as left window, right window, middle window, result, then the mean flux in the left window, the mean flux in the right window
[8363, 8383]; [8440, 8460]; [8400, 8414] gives 0.2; 7.04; 7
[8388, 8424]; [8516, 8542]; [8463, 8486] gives -1.0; 6.89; 6.49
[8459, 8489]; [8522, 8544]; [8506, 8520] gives -0.8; 6.94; 6.16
